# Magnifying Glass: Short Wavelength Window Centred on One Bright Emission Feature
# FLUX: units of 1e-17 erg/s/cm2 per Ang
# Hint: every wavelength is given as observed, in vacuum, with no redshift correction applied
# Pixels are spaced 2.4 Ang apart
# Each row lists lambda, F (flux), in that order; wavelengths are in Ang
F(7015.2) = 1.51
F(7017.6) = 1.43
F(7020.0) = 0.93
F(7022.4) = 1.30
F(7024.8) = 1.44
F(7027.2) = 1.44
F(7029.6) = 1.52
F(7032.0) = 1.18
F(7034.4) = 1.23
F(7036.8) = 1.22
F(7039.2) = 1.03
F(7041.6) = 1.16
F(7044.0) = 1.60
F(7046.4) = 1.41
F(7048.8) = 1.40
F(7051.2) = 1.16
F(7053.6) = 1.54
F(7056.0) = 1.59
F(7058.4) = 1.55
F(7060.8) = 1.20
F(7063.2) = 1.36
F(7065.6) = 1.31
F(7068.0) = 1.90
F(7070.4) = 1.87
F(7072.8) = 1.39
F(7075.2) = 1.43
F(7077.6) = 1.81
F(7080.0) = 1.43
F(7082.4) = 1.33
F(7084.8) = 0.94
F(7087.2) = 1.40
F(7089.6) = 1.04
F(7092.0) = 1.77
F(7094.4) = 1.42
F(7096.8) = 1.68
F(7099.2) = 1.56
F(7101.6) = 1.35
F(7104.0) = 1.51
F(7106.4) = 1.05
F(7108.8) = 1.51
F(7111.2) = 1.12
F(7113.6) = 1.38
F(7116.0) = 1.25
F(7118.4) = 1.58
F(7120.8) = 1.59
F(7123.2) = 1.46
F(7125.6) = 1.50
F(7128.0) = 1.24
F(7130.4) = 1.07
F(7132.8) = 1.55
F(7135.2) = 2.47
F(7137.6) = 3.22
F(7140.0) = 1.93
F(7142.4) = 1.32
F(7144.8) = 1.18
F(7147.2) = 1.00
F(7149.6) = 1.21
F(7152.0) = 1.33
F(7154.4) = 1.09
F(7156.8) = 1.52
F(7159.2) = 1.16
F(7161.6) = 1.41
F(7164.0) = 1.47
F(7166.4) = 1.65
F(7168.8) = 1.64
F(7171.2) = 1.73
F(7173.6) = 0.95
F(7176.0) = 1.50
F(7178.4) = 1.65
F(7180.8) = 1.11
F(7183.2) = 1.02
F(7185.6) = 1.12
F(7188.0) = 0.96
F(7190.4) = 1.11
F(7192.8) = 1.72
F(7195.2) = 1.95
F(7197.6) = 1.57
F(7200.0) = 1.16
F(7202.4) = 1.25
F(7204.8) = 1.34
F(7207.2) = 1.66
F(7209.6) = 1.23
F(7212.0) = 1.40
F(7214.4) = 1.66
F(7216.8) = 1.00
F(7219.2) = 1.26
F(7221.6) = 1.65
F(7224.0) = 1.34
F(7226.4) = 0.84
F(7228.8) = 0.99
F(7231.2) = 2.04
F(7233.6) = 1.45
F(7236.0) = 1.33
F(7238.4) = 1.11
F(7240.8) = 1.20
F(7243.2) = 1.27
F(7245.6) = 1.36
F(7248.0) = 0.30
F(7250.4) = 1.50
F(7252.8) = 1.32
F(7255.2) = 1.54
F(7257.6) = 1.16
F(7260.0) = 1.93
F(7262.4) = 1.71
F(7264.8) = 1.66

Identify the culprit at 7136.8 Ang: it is [O III]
